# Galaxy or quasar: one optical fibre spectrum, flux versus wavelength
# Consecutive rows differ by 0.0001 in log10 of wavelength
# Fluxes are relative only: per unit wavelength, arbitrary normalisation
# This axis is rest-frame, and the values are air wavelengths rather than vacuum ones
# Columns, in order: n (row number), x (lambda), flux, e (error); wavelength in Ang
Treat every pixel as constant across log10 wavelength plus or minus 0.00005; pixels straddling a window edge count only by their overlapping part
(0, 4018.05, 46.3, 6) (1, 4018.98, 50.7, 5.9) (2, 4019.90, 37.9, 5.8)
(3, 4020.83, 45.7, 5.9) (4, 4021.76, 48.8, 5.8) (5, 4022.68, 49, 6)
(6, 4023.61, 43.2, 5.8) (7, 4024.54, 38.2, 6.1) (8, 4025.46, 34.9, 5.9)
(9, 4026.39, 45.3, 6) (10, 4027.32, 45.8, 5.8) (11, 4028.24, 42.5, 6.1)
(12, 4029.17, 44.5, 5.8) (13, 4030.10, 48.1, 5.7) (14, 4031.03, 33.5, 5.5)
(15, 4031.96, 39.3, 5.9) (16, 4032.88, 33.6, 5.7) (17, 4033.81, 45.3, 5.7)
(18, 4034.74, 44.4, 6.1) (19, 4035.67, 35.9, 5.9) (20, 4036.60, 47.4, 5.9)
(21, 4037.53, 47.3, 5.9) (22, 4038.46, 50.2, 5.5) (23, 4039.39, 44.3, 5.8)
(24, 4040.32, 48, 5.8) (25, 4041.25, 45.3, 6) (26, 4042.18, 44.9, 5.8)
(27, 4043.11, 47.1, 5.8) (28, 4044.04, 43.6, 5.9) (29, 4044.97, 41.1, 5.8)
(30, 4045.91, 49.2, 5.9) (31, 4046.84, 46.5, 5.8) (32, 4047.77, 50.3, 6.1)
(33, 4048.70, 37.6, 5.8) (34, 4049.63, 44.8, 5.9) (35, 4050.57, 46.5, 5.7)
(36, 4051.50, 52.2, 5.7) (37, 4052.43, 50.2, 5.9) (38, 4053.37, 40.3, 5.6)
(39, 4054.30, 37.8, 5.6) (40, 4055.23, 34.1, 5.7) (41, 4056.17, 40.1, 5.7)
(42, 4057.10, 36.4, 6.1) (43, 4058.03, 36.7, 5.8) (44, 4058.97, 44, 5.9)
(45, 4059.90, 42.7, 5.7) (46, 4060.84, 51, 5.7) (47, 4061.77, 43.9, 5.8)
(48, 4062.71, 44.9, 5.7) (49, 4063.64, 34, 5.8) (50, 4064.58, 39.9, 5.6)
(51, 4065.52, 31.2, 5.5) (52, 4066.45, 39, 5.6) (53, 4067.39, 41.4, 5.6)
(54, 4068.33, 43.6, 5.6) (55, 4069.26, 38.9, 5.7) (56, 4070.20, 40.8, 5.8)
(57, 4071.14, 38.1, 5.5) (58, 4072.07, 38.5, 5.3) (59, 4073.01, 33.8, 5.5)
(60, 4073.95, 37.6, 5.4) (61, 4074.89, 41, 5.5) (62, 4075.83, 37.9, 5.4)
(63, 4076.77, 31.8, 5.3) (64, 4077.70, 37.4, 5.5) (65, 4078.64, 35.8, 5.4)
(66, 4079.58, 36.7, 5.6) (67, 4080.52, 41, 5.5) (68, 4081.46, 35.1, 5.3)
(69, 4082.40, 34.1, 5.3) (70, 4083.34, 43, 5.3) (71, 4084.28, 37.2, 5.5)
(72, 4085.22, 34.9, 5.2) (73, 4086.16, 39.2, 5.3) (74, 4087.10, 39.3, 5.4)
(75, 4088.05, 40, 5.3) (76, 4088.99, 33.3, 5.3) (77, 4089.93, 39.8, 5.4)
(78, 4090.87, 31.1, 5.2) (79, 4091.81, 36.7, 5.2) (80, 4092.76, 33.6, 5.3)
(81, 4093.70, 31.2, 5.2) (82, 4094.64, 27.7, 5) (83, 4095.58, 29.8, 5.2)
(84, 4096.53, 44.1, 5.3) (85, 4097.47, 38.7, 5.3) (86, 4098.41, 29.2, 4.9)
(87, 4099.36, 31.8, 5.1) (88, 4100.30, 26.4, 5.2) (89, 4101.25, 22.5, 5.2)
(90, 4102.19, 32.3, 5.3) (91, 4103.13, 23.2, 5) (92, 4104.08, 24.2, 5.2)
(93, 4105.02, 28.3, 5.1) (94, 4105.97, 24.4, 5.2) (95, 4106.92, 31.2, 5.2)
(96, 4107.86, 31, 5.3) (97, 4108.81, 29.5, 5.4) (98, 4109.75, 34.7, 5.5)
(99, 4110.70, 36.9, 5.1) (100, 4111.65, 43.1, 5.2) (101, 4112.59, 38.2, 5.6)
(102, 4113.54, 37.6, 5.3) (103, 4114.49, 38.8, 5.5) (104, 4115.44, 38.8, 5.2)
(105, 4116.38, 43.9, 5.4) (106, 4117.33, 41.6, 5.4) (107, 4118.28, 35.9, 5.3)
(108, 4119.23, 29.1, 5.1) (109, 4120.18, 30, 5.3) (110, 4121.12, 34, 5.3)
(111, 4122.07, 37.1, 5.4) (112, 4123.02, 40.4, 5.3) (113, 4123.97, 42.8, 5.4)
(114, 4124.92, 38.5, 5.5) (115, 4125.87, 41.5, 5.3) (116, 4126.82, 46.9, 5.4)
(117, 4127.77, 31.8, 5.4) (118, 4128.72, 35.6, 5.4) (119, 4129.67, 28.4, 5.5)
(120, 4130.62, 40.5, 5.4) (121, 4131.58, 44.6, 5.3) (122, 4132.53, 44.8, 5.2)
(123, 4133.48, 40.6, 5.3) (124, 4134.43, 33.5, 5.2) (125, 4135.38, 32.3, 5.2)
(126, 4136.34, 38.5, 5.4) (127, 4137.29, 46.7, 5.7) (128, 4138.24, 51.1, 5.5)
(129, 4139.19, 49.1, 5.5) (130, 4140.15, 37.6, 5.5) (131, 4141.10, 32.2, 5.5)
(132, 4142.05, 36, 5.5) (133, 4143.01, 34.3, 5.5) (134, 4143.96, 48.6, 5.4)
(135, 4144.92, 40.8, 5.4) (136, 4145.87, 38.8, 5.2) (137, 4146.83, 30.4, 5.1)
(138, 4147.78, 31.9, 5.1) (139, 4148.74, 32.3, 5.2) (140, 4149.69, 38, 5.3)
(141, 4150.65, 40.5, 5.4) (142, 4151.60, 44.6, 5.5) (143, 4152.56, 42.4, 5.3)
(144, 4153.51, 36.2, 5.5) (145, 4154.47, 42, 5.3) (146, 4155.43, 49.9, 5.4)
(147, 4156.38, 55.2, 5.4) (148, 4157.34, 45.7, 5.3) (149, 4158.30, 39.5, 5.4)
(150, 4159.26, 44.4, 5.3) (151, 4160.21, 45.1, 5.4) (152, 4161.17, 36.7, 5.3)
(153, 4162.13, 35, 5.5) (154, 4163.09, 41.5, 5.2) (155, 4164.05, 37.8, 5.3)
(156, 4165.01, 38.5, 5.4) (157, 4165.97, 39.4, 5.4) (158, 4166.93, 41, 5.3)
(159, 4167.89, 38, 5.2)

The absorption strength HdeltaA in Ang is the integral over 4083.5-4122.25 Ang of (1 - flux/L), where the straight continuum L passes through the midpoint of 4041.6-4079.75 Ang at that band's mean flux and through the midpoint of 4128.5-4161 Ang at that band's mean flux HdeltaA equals 6.4 Ang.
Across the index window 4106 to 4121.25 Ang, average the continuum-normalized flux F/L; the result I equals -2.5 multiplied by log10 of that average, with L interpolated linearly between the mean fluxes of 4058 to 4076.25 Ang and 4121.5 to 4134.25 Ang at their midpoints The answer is 0.112 mag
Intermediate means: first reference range 40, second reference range 39.3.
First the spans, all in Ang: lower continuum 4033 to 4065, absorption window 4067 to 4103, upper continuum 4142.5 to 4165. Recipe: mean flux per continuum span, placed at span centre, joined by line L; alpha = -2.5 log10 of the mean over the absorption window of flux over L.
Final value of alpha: 0.19 mag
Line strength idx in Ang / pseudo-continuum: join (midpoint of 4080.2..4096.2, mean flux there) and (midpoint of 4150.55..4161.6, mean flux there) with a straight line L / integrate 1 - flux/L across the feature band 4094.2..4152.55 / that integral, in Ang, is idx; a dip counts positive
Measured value 5.34 Ang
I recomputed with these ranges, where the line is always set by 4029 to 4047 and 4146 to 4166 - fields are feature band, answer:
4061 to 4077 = 0.11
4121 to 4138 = 0.06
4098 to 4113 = 0.35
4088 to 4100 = 0.23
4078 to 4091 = 0.14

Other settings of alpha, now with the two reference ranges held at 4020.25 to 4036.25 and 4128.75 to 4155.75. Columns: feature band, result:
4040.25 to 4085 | 0.01 mag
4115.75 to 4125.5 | 0.07 mag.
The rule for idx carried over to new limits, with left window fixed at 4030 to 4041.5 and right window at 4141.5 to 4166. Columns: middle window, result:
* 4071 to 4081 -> 1.2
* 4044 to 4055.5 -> -0.4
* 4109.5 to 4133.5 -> 1.6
